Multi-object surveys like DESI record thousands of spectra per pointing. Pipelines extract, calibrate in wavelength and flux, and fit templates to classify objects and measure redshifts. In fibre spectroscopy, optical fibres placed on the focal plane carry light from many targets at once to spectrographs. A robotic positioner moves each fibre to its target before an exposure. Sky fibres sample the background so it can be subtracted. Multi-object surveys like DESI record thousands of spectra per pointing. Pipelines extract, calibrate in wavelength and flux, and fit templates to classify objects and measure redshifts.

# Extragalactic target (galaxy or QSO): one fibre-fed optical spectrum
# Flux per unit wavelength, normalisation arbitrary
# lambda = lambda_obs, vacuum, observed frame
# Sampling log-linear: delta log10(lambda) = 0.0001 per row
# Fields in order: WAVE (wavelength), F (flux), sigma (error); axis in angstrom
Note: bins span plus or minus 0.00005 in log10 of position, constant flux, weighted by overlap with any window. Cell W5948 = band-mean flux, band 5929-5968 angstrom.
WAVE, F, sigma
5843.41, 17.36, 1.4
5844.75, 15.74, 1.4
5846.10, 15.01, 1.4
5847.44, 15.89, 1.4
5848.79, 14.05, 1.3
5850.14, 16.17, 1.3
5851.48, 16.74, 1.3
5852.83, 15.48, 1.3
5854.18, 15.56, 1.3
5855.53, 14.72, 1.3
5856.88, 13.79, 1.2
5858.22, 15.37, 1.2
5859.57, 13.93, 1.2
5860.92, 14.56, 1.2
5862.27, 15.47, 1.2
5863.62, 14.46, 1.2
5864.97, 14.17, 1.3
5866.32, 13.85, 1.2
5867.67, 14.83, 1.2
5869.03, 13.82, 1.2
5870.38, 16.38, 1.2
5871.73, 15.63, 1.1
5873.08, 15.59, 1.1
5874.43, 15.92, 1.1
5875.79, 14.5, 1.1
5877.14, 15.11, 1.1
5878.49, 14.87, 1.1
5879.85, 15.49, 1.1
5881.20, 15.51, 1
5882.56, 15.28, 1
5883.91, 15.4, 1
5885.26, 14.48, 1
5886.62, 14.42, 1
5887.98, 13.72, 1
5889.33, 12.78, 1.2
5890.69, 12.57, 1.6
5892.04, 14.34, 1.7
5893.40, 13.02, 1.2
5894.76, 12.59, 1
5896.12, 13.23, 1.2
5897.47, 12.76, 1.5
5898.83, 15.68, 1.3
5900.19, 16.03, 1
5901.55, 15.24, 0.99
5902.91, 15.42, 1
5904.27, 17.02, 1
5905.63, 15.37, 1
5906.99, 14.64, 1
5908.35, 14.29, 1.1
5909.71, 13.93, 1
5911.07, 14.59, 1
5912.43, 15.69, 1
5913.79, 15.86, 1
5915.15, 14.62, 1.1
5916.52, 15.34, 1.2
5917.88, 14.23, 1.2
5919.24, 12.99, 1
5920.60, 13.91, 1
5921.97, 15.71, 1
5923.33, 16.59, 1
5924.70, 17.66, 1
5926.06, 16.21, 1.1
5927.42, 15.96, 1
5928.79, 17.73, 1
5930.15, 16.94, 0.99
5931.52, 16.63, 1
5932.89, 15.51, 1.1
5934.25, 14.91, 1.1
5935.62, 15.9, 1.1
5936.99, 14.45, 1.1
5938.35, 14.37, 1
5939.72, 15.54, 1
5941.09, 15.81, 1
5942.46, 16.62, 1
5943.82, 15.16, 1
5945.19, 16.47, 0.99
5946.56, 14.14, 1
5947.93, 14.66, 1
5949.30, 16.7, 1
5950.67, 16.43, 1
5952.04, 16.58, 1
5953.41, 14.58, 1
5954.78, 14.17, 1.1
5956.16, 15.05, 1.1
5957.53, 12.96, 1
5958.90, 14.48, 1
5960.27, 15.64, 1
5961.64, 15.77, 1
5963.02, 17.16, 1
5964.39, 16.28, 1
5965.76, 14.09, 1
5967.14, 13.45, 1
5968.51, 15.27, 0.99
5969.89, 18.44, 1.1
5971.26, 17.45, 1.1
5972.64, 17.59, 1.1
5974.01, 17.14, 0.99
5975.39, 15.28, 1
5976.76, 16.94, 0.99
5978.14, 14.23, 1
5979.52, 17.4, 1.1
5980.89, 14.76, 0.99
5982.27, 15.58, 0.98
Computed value 15.4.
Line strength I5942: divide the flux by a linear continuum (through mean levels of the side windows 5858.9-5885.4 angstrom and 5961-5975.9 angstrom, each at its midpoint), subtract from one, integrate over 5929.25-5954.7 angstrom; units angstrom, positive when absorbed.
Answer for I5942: 0.4 angstrom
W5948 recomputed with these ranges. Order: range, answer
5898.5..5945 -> 15.5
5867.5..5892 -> 14.8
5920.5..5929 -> 16.3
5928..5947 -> 15.7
